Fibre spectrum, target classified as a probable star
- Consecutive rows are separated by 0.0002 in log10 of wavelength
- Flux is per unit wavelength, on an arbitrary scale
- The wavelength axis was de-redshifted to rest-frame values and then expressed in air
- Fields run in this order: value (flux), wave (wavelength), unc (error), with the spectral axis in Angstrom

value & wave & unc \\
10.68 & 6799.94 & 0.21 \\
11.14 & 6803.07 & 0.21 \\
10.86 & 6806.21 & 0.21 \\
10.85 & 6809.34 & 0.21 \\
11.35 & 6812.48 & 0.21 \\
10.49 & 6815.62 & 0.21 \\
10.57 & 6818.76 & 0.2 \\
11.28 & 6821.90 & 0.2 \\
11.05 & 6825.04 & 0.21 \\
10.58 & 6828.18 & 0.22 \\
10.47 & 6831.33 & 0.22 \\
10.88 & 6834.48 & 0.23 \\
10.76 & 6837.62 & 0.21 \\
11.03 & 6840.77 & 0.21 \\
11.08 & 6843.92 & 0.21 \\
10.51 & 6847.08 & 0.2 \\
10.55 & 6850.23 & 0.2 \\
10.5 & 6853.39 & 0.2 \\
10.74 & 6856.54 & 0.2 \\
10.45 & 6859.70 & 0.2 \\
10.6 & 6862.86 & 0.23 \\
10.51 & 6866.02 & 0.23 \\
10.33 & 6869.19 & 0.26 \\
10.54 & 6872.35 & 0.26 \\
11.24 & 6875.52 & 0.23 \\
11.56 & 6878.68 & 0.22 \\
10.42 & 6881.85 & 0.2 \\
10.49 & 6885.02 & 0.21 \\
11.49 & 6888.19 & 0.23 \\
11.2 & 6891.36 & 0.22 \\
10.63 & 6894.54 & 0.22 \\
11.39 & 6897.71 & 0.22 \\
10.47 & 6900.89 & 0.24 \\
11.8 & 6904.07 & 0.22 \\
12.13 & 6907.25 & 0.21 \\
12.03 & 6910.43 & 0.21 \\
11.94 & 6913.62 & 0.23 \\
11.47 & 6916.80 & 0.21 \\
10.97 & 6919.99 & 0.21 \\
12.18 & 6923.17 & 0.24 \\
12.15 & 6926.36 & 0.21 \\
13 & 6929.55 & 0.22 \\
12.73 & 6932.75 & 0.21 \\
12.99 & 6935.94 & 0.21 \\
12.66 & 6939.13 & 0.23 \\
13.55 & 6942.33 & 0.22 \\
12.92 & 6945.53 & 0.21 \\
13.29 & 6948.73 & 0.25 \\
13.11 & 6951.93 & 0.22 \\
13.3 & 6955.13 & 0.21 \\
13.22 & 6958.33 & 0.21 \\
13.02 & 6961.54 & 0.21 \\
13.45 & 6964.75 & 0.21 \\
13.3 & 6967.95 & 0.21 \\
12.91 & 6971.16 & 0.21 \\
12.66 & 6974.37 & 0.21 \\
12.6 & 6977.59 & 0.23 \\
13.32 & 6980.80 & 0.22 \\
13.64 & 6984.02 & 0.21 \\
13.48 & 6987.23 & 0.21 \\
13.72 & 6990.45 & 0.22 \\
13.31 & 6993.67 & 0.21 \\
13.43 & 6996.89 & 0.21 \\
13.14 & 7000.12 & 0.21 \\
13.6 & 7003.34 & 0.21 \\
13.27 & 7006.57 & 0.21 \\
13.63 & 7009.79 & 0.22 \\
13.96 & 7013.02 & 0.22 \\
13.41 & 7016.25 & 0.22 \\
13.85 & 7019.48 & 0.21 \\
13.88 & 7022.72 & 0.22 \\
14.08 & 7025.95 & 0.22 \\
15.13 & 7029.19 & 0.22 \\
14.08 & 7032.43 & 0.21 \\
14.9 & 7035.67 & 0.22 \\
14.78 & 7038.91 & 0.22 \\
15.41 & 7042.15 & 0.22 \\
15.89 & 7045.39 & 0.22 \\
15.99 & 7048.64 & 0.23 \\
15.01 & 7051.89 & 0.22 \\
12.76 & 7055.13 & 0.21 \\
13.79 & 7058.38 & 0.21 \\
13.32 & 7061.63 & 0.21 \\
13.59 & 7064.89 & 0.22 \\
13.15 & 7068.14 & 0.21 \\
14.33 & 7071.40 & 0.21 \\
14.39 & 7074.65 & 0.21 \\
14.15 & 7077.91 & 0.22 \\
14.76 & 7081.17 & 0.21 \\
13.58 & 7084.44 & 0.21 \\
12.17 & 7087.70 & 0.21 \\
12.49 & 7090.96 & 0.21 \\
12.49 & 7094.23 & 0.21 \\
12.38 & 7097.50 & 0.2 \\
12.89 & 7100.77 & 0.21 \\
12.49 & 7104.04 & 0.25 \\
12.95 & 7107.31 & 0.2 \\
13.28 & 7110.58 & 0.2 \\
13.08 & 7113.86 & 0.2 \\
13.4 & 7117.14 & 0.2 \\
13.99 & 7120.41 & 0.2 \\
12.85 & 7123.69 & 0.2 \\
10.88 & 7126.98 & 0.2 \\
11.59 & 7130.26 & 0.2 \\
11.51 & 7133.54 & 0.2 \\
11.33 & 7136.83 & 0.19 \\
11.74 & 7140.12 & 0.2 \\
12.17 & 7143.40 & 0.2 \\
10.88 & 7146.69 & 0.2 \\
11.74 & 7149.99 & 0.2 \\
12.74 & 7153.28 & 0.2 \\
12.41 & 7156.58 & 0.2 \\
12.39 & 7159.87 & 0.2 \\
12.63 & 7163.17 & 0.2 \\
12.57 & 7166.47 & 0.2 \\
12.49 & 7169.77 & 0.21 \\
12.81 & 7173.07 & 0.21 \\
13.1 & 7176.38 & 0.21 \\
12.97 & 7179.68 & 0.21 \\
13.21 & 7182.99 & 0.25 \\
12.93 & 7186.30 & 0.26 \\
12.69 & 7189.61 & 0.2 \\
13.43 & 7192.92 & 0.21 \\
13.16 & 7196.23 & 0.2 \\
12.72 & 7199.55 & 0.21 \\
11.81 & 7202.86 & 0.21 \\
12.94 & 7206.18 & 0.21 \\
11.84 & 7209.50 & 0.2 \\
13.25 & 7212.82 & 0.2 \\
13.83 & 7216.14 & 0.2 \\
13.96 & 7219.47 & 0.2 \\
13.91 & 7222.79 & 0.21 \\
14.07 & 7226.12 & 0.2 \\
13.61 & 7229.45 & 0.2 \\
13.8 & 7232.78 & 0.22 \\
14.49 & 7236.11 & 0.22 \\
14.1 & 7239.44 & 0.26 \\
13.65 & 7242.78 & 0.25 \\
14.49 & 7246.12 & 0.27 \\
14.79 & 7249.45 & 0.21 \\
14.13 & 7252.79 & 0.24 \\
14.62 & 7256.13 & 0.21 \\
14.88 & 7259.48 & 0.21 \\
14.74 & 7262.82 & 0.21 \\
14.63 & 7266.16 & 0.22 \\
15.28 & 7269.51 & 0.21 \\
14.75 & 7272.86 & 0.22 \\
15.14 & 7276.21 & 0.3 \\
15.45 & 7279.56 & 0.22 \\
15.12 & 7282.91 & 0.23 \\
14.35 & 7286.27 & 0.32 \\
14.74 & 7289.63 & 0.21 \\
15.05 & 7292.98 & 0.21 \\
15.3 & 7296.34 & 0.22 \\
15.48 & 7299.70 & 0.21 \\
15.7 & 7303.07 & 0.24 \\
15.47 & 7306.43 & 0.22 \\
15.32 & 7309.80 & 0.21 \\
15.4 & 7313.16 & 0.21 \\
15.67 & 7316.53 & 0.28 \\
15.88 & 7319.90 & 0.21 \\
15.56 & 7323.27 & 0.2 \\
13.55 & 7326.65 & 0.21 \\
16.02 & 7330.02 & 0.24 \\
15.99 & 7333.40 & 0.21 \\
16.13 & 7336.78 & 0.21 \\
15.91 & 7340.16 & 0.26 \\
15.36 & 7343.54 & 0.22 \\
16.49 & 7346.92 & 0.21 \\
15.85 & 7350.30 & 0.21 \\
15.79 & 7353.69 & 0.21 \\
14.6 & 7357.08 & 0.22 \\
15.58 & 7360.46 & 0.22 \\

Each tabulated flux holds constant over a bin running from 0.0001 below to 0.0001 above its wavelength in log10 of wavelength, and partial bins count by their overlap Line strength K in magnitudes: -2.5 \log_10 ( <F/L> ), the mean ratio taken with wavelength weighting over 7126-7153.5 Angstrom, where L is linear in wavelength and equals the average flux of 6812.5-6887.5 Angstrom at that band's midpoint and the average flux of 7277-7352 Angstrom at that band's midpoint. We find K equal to 0.18 mag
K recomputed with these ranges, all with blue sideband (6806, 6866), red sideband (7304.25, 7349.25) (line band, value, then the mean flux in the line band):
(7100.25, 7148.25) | 0.107 mag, 12.3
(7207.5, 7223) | 0.094 mag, 13.3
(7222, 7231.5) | 0.058 mag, 13.8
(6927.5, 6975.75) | -0.102 mag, 13.1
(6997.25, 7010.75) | -0.083 mag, 13.4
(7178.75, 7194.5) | 0.094 mag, 13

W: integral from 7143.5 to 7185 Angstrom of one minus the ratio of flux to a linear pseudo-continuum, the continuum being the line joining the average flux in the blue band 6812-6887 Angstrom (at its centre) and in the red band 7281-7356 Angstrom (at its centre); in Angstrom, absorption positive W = 4.2 Angstrom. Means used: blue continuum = 10.7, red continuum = 15.5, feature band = 12.5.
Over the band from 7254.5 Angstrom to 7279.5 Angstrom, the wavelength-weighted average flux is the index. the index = 14.9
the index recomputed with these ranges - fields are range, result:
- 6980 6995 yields 13.5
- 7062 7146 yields 12.8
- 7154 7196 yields 12.8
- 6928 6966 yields 13.1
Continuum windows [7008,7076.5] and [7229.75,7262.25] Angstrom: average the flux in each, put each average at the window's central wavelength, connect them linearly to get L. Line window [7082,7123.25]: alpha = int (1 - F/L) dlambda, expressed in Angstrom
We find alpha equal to 3.8 Angstrom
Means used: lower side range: 14.3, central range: 13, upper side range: 14.3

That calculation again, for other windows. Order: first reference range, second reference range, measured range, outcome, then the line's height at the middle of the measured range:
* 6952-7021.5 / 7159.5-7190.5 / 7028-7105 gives -4.7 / 13.1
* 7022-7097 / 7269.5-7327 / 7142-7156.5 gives 2.6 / 14.5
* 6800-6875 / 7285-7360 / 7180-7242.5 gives 4.6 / 14.4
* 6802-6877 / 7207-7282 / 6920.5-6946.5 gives -2.5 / 11.6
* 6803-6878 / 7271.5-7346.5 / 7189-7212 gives 2.6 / 14.3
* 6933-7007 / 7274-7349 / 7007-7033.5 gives -0.9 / 13.5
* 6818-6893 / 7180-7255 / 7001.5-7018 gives -2.3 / 11.9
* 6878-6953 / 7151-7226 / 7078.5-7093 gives -0.9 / 12.5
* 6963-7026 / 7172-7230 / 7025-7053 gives -3.6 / 13.4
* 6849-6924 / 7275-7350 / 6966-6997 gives -3.1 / 12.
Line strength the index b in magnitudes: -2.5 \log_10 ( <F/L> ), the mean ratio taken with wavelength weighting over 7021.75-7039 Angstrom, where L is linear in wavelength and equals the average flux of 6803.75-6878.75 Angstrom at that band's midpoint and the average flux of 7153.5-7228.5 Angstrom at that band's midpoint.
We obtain -0.21 mag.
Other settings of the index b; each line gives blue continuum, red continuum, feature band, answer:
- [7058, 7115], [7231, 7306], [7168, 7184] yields 0.09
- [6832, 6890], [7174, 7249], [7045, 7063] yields -0.18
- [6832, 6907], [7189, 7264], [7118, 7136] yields 0.06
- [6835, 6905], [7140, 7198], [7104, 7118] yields -0.07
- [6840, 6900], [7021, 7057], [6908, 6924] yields 0.01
